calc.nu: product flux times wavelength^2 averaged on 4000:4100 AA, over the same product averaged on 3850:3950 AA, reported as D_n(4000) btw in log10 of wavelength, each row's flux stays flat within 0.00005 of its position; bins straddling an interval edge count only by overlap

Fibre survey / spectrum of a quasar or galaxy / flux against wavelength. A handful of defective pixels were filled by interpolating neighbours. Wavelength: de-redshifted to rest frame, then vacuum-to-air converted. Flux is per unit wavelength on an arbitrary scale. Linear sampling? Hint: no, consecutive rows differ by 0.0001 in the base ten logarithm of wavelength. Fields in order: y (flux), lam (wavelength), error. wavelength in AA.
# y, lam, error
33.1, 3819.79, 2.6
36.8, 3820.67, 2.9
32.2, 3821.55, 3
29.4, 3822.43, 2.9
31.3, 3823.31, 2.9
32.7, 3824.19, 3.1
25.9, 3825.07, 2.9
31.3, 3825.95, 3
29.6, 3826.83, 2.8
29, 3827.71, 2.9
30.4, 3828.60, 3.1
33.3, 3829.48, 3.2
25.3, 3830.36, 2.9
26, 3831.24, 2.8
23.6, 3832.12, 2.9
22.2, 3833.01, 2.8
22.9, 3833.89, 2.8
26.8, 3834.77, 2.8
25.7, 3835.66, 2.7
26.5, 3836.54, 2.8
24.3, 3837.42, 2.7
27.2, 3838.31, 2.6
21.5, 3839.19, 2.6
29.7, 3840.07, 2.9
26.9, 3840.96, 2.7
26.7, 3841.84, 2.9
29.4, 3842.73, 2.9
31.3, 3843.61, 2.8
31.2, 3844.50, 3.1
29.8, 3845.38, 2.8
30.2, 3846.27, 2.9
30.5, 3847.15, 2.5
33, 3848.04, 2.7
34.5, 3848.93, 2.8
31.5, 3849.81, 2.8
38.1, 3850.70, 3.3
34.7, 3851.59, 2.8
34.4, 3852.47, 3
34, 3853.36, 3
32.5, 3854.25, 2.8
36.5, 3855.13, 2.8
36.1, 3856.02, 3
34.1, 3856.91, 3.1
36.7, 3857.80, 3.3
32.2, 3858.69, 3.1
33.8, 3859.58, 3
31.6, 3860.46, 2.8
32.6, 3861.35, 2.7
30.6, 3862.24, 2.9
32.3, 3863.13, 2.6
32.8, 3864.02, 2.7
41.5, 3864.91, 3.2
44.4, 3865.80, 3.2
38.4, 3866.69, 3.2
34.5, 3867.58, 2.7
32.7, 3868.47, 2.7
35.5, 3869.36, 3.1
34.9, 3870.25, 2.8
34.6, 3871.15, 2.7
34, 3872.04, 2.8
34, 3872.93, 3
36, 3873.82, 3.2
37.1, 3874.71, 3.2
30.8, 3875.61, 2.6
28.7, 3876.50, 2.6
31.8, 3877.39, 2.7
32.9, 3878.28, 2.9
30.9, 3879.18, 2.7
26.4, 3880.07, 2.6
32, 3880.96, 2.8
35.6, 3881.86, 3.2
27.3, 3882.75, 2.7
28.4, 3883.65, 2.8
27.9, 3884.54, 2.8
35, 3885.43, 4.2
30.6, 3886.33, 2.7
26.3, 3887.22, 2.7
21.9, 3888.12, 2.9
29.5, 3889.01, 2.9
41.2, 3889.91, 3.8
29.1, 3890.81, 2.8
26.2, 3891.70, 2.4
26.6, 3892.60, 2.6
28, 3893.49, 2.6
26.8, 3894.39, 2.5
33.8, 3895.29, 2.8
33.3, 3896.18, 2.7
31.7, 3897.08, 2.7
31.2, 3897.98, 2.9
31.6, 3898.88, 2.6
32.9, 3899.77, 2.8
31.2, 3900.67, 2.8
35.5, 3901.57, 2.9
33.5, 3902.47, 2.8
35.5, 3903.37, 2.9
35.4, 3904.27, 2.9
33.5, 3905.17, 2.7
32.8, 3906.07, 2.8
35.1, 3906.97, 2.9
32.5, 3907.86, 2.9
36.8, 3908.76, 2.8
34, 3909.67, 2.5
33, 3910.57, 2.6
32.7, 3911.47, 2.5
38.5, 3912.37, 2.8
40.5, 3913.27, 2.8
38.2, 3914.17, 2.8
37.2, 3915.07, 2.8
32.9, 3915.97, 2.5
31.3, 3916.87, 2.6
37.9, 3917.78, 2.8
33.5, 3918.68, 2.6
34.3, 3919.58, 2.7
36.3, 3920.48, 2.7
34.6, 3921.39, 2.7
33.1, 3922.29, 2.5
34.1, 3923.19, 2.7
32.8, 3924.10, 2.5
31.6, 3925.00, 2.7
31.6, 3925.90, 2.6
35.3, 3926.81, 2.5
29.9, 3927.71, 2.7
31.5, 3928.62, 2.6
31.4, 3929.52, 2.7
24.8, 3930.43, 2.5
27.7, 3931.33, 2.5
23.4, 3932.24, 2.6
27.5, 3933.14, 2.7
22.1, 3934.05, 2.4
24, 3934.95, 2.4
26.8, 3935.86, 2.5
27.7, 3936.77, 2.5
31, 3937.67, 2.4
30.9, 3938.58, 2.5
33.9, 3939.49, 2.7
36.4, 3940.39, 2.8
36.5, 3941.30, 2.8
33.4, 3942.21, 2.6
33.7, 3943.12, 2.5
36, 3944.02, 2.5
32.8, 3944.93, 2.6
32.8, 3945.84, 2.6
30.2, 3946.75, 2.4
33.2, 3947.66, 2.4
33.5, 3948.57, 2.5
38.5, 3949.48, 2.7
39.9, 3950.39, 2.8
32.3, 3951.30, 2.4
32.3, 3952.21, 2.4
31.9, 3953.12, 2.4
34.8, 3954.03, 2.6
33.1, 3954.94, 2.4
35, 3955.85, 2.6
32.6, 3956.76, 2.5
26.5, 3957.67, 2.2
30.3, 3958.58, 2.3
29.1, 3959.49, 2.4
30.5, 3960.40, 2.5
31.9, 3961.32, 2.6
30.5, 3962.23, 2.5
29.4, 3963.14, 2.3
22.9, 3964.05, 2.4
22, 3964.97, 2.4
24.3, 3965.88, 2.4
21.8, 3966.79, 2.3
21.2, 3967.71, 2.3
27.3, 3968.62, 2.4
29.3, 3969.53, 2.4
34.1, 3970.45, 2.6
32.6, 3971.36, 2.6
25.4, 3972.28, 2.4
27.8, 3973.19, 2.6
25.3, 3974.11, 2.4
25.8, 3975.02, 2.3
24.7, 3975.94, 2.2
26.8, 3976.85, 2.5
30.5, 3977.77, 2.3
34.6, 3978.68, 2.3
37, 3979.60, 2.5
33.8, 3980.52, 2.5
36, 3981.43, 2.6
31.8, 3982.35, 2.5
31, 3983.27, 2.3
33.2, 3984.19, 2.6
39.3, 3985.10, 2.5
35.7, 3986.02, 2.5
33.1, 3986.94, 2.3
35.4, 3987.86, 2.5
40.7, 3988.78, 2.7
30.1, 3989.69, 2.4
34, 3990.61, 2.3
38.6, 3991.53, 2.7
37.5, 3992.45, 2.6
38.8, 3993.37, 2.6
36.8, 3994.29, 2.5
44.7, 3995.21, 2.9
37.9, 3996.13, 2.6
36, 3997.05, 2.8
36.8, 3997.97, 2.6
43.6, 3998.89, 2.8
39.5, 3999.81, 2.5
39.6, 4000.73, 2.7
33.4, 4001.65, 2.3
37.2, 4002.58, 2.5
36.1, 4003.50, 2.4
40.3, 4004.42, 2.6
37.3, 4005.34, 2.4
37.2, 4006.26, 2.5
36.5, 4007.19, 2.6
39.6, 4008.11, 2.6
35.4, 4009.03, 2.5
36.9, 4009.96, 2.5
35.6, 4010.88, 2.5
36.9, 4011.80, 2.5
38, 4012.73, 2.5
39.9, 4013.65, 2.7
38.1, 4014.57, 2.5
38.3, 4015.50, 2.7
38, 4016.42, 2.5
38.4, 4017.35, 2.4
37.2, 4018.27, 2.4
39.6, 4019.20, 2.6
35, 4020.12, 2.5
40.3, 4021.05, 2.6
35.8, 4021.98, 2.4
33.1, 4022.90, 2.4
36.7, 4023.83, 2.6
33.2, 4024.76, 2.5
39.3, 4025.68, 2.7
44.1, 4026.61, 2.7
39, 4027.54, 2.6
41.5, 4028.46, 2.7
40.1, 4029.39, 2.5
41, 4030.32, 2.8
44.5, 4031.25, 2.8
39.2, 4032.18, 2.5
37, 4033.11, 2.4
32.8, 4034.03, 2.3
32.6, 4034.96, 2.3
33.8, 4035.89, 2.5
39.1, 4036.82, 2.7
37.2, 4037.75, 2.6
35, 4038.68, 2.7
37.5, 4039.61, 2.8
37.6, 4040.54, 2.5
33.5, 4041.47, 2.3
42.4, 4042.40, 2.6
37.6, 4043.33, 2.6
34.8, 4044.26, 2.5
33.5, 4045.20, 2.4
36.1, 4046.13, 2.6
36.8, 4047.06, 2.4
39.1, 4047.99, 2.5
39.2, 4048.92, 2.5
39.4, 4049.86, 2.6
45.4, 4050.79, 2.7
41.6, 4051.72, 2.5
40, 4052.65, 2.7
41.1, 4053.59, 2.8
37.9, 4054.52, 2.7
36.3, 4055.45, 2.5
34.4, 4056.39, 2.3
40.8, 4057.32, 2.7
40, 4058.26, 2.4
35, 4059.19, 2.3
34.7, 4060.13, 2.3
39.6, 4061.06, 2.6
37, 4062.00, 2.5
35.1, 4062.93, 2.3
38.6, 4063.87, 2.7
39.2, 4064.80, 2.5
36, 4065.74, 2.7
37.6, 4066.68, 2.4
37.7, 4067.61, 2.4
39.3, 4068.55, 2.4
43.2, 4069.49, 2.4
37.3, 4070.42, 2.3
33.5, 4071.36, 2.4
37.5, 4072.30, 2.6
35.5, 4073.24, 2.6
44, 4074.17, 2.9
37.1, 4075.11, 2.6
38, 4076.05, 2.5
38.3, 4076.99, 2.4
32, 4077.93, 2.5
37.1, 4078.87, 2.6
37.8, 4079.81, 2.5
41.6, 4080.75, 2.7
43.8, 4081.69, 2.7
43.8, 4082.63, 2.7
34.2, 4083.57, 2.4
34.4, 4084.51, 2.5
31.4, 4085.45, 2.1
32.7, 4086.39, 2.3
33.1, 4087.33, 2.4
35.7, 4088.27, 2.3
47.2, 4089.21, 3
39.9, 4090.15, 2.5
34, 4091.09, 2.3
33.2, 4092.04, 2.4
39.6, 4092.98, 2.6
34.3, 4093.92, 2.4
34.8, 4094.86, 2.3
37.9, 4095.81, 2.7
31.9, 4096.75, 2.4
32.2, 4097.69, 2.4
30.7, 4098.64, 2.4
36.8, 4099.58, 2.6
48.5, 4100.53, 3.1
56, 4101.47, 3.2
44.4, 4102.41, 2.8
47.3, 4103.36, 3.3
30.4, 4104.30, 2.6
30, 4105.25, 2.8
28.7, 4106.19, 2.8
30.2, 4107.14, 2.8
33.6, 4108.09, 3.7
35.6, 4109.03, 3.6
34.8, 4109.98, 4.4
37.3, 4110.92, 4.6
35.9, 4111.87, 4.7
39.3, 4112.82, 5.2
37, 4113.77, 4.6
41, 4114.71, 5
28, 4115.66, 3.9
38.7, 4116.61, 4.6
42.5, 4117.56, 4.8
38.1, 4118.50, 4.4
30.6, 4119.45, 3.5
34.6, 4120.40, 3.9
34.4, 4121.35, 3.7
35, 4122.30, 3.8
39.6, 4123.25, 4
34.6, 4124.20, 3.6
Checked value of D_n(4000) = 1.2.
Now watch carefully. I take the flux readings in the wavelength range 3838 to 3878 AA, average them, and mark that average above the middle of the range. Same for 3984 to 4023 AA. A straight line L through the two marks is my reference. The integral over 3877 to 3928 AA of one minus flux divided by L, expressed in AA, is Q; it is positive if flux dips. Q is 2.74 AA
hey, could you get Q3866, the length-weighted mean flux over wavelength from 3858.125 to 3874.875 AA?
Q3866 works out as 34.9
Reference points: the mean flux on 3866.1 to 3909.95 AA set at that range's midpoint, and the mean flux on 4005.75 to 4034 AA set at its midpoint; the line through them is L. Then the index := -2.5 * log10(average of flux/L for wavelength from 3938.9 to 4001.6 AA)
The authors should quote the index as 0.10 mag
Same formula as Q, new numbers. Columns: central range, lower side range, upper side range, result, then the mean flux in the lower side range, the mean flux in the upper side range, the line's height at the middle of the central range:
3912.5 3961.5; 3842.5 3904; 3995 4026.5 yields 3.61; 32.6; 37.7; 34.9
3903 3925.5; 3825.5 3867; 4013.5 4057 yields -0.82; 31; 38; 33.5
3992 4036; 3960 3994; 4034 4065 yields -4.71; 31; 37.5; 34.3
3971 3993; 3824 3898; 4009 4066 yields 1.95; 31.1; 37.8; 35.7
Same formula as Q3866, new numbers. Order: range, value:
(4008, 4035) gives 38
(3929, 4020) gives 33.1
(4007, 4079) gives 37.8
